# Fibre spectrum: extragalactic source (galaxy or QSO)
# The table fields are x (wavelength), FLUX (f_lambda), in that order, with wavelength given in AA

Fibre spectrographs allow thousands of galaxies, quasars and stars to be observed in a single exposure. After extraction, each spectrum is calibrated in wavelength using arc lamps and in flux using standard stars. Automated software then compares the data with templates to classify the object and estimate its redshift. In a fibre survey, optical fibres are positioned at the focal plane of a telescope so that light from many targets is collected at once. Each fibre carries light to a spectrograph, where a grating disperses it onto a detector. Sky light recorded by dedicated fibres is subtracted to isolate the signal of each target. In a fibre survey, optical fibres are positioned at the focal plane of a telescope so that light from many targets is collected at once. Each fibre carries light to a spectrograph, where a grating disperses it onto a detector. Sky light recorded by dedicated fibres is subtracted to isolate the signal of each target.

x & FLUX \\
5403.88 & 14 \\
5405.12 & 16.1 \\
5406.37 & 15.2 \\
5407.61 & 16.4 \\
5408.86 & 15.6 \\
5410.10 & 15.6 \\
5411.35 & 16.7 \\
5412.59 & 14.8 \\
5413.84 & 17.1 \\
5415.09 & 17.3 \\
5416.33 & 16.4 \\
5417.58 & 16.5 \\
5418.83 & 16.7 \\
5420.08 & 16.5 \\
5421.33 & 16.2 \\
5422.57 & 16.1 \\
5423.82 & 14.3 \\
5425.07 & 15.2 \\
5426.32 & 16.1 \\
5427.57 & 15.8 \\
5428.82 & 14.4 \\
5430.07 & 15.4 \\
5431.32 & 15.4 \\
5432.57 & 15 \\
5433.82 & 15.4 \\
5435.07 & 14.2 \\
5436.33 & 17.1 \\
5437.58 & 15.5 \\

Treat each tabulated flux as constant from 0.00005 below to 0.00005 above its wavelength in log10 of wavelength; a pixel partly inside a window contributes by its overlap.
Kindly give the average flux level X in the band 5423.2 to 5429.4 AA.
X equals 15.2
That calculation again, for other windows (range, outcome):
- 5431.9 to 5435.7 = 14.9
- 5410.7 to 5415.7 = 16.5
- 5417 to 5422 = 16.5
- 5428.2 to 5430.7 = 14.9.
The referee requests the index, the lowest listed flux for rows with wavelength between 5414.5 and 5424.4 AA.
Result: 14.3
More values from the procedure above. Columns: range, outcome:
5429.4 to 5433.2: 15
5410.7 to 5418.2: 14.8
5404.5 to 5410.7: 15.2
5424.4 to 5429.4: 14.4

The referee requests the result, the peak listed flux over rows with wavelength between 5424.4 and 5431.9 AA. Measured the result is 16.1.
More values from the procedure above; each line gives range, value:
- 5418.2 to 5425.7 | 16.7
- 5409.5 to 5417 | 17.3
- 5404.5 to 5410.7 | 16.4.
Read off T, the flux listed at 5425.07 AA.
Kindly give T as 15.2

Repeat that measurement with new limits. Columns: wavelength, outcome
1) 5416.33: 16.4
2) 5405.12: 16.1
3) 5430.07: 15.4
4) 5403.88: 14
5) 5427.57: 15.8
